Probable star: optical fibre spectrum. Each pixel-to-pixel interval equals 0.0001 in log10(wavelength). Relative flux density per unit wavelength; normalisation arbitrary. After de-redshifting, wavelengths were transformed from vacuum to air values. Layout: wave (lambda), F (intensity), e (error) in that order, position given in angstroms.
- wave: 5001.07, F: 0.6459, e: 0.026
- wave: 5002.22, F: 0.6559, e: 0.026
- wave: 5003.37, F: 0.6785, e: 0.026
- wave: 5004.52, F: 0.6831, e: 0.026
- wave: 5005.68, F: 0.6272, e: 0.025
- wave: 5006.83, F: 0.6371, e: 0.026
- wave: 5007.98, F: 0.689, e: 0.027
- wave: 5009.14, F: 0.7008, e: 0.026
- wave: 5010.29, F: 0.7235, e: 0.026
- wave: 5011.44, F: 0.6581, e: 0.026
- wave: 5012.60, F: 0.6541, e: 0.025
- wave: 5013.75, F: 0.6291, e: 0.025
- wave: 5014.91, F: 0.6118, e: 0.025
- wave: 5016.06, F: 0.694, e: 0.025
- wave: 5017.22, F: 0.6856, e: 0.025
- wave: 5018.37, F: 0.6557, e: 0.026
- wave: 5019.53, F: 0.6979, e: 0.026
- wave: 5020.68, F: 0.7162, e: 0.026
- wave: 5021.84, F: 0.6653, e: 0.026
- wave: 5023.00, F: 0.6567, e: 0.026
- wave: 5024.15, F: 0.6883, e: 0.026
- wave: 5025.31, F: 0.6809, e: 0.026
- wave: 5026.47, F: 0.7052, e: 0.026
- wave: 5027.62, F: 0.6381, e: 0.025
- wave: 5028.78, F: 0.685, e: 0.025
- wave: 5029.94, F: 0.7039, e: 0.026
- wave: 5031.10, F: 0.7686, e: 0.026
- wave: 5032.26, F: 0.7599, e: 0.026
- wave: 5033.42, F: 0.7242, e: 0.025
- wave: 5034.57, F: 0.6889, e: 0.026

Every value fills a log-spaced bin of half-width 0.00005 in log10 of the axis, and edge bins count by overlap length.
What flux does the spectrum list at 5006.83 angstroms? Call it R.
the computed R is 0.6371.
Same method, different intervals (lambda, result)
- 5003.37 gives 0.6785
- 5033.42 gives 0.7242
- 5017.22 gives 0.6856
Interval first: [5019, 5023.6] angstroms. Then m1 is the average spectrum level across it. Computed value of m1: 0.685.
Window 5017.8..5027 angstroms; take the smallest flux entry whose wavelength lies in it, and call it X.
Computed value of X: 0.6557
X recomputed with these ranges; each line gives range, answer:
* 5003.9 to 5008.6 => 0.6272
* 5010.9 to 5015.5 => 0.6118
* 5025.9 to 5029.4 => 0.6381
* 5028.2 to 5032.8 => 0.685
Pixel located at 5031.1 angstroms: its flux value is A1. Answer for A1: 0.7686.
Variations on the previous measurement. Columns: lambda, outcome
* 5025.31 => 0.6809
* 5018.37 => 0.6557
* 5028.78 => 0.685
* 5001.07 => 0.6459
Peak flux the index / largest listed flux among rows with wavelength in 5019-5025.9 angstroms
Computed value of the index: 0.7162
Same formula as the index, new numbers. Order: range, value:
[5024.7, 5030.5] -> 0.7052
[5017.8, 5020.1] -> 0.6979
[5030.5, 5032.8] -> 0.7686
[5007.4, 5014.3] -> 0.7235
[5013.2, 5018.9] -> 0.694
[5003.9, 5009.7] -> 0.7008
